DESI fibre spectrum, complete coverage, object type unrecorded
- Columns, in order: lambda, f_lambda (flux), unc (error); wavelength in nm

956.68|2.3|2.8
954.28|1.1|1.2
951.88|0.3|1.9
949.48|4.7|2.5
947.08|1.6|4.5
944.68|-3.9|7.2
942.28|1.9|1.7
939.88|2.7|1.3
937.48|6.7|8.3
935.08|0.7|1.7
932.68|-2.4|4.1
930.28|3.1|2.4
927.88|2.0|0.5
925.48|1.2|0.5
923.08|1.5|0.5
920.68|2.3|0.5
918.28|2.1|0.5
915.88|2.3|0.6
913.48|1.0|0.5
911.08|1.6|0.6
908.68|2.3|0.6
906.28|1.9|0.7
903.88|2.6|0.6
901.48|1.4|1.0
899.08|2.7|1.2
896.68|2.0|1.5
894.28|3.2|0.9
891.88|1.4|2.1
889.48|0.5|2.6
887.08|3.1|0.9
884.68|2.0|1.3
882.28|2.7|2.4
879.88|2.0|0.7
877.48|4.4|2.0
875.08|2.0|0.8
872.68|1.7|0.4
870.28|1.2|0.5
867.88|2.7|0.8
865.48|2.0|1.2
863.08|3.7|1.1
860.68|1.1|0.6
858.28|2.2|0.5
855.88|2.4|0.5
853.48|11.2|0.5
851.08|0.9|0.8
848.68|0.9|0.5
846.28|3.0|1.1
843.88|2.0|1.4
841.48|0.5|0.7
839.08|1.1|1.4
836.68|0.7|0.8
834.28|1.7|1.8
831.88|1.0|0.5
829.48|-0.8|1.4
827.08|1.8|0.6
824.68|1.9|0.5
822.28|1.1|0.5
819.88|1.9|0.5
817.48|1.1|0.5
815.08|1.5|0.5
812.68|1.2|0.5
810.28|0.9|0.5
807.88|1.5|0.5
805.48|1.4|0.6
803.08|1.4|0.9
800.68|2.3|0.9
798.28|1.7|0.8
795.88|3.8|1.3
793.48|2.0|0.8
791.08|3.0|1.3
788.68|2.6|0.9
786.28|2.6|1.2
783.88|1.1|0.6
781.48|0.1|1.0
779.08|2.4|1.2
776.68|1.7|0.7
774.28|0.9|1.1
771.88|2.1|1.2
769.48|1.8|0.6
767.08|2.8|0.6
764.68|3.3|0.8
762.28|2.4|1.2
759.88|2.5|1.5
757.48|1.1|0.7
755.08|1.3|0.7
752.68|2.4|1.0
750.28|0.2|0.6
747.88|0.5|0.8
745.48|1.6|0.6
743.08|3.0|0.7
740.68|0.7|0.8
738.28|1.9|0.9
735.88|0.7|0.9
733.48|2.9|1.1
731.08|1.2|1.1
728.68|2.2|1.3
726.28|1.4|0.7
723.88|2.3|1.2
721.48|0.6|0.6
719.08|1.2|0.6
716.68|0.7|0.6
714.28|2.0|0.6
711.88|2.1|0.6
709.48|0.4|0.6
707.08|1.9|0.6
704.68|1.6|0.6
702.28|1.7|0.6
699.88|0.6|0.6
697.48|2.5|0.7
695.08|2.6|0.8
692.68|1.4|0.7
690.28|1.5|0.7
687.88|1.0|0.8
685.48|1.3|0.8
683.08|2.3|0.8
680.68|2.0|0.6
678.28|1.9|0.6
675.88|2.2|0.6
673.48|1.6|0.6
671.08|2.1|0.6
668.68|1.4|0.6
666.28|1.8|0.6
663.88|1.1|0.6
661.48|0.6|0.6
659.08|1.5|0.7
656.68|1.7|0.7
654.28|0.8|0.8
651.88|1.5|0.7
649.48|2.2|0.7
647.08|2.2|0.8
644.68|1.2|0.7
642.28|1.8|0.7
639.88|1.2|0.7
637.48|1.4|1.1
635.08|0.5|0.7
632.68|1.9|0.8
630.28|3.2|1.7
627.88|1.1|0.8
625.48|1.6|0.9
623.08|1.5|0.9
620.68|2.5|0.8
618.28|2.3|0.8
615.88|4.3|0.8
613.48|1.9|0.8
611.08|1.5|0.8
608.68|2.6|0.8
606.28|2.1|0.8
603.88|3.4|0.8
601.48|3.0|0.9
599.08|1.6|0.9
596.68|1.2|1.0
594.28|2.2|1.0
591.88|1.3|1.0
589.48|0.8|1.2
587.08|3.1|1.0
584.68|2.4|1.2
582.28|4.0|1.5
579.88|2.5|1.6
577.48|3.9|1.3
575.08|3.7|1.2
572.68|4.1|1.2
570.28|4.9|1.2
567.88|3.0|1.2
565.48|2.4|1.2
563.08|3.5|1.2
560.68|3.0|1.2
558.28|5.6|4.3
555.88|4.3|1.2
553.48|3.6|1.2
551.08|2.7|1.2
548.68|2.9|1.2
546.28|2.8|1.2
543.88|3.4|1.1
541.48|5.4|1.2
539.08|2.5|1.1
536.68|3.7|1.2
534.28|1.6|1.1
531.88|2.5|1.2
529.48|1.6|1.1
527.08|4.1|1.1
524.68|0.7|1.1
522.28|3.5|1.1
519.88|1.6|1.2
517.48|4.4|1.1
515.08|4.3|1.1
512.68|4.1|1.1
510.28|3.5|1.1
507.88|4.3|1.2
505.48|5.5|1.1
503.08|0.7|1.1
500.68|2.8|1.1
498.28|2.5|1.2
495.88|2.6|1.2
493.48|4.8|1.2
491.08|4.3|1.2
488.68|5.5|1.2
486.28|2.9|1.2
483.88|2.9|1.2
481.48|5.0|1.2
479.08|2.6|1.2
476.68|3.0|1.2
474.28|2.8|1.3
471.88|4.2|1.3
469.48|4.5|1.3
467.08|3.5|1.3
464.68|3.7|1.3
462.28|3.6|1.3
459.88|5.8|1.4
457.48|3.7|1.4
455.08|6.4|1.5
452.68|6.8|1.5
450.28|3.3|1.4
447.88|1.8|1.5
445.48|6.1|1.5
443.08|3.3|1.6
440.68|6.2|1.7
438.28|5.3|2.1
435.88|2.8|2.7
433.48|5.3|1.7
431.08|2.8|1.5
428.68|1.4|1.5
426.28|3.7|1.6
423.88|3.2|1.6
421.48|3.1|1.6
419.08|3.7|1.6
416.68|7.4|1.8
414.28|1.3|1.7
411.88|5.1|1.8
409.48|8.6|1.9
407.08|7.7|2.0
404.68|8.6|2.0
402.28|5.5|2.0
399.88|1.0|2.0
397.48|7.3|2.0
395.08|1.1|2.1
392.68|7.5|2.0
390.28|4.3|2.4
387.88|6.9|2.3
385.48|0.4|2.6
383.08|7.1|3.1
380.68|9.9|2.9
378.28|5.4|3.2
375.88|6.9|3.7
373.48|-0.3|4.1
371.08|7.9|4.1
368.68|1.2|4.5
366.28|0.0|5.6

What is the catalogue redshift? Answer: 1.29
